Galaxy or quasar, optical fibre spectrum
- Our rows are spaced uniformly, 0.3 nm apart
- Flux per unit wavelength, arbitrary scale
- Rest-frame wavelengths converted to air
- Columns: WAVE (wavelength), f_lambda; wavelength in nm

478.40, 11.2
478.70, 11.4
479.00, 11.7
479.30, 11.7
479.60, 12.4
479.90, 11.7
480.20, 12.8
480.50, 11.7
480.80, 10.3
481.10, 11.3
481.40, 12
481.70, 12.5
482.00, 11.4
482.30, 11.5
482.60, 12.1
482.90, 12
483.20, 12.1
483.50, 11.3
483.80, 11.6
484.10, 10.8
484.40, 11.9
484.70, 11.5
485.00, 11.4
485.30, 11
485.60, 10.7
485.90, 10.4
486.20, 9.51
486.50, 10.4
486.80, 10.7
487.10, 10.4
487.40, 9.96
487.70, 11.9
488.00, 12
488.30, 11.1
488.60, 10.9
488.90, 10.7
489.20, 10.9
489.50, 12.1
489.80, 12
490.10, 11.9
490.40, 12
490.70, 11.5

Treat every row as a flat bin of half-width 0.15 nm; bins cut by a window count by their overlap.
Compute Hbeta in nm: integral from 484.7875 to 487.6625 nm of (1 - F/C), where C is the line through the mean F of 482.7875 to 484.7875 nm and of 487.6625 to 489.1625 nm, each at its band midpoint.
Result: 0.211 nm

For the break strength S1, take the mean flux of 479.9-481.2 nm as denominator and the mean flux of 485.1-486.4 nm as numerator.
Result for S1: 0.90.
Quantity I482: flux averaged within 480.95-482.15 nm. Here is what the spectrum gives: 11.8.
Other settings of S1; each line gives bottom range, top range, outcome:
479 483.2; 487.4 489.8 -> 0.96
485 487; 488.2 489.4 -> 1.04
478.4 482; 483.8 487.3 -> 0.92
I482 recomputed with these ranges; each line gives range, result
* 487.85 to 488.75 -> 11.3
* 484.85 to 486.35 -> 10.6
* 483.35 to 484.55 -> 11.4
